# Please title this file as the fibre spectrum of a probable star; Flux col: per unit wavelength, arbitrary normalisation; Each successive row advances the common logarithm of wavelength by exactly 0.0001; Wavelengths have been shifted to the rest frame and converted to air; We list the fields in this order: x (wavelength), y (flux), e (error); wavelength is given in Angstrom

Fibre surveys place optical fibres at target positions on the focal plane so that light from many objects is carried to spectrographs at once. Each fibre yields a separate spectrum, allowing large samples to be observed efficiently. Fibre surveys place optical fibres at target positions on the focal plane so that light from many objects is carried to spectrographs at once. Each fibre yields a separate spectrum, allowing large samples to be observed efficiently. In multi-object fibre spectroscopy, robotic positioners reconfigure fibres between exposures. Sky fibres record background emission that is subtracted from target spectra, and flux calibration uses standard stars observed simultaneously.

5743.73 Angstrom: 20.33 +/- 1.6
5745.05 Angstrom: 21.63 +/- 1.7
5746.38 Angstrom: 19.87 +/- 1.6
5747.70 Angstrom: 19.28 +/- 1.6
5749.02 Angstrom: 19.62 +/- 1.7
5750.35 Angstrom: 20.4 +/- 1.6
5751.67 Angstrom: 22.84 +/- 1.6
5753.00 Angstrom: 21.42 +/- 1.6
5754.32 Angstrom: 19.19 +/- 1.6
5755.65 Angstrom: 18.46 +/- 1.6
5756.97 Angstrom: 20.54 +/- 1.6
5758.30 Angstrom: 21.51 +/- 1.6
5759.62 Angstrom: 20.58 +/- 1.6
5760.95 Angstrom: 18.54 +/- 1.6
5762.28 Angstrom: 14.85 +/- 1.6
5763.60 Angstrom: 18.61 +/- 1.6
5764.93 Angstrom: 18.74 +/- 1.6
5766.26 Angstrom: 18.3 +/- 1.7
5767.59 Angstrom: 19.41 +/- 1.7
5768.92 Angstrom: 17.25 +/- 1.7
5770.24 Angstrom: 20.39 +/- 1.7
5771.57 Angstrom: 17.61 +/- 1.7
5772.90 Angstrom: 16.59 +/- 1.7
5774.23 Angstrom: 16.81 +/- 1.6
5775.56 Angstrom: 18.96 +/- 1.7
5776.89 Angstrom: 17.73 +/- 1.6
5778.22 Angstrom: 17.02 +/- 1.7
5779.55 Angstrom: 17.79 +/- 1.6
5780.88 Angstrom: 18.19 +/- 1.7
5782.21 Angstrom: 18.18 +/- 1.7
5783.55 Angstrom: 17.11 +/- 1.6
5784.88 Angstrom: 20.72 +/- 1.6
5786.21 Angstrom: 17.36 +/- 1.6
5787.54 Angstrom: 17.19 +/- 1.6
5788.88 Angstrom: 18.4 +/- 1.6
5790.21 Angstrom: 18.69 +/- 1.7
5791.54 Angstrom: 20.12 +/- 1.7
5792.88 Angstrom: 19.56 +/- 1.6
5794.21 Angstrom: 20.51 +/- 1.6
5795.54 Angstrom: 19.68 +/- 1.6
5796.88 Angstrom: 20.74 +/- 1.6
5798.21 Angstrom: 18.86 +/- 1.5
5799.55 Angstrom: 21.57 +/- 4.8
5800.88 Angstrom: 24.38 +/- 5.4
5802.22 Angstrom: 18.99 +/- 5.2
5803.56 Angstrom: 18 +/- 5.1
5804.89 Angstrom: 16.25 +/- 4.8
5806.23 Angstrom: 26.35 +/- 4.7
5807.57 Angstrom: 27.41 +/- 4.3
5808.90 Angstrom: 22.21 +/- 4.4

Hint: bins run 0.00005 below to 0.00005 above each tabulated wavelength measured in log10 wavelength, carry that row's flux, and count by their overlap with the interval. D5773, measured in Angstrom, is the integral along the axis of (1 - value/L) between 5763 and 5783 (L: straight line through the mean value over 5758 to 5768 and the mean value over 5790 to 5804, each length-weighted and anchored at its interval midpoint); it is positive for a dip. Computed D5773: 1.1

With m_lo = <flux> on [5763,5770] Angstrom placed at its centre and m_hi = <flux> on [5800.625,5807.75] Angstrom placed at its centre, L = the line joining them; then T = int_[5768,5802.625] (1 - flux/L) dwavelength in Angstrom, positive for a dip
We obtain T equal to 1.9 Angstrom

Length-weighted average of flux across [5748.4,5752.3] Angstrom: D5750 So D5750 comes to 20.9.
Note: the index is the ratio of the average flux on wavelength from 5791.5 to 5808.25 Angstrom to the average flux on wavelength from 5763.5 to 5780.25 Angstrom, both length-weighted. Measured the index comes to 1.16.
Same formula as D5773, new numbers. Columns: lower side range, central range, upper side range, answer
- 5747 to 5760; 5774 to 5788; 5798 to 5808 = 2.01 Angstrom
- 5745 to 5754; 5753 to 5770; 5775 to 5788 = 0.58 Angstrom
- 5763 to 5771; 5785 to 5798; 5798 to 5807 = 0.62 Angstrom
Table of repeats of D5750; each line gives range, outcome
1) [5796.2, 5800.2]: 20.4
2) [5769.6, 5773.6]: 18.2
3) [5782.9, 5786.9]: 18.4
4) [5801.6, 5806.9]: 19.9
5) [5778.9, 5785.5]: 18.4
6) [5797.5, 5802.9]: 20.9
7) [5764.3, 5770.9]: 18.8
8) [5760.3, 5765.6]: 17.7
